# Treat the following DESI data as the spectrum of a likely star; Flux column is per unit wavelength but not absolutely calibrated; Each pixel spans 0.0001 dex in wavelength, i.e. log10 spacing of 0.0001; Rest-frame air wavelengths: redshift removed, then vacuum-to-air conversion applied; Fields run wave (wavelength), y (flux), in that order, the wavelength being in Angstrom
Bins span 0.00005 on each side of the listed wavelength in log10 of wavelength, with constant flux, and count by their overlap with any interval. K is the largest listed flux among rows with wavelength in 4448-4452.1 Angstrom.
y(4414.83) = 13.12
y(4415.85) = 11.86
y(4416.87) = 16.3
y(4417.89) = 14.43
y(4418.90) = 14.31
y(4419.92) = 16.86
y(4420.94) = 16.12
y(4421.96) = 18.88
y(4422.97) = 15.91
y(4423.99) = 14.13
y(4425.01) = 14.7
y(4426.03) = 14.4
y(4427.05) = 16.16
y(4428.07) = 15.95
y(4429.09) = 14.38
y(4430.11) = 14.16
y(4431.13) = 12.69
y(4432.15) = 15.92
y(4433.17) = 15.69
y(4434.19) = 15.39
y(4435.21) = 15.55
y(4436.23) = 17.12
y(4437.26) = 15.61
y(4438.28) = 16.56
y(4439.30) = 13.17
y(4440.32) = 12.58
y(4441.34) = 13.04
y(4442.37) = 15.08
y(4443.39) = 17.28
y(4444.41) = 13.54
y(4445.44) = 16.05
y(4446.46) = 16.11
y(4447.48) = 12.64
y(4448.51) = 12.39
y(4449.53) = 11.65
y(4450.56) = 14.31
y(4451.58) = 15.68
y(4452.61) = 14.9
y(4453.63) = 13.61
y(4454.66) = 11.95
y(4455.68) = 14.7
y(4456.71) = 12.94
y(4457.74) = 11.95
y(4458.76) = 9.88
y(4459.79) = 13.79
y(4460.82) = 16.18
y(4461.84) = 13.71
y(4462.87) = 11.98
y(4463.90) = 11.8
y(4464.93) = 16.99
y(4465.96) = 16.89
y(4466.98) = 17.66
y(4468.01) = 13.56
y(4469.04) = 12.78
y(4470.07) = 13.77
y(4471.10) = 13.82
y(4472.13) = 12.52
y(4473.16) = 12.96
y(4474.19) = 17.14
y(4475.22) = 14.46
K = 15.68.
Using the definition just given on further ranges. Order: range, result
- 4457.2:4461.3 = 16.18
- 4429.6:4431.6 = 14.16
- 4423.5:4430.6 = 16.16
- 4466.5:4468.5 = 17.66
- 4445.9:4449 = 16.11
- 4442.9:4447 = 17.28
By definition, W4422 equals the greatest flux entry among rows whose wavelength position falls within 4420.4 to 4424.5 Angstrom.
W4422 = 18.88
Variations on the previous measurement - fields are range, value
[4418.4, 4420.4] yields 16.86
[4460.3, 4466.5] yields 16.99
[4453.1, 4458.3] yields 14.7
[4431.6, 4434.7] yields 15.92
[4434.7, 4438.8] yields 17.12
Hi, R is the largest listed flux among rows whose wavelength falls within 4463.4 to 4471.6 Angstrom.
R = 17.66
